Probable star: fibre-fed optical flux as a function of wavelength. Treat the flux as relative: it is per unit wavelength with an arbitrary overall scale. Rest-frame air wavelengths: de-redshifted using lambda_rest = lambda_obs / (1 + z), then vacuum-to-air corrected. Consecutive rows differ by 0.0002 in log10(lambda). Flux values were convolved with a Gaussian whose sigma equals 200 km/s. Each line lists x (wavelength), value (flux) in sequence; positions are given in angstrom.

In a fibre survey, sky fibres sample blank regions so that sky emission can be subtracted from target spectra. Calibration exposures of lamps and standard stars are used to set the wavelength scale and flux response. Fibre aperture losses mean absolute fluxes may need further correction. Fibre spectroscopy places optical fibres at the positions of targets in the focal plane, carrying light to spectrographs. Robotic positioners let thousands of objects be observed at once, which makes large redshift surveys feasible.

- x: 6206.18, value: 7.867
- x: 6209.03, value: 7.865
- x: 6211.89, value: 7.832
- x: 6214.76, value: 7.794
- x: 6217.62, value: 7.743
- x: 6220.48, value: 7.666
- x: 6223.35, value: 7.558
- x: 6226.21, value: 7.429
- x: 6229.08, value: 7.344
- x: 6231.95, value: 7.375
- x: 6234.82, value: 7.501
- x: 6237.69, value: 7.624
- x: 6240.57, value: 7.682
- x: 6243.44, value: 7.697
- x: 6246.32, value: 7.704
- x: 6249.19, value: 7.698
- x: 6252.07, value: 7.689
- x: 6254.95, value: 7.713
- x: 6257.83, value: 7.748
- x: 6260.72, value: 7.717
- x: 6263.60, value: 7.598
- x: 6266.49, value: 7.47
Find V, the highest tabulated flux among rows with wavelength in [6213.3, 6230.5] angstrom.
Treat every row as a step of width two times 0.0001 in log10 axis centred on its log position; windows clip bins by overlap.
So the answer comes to 7.794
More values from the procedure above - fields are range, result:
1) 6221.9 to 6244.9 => 7.697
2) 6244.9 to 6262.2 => 7.748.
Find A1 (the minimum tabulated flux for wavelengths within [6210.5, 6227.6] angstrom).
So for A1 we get 7.429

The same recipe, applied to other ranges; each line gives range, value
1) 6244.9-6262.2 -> 7.689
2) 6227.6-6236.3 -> 7.344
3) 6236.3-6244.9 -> 7.624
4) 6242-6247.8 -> 7.697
